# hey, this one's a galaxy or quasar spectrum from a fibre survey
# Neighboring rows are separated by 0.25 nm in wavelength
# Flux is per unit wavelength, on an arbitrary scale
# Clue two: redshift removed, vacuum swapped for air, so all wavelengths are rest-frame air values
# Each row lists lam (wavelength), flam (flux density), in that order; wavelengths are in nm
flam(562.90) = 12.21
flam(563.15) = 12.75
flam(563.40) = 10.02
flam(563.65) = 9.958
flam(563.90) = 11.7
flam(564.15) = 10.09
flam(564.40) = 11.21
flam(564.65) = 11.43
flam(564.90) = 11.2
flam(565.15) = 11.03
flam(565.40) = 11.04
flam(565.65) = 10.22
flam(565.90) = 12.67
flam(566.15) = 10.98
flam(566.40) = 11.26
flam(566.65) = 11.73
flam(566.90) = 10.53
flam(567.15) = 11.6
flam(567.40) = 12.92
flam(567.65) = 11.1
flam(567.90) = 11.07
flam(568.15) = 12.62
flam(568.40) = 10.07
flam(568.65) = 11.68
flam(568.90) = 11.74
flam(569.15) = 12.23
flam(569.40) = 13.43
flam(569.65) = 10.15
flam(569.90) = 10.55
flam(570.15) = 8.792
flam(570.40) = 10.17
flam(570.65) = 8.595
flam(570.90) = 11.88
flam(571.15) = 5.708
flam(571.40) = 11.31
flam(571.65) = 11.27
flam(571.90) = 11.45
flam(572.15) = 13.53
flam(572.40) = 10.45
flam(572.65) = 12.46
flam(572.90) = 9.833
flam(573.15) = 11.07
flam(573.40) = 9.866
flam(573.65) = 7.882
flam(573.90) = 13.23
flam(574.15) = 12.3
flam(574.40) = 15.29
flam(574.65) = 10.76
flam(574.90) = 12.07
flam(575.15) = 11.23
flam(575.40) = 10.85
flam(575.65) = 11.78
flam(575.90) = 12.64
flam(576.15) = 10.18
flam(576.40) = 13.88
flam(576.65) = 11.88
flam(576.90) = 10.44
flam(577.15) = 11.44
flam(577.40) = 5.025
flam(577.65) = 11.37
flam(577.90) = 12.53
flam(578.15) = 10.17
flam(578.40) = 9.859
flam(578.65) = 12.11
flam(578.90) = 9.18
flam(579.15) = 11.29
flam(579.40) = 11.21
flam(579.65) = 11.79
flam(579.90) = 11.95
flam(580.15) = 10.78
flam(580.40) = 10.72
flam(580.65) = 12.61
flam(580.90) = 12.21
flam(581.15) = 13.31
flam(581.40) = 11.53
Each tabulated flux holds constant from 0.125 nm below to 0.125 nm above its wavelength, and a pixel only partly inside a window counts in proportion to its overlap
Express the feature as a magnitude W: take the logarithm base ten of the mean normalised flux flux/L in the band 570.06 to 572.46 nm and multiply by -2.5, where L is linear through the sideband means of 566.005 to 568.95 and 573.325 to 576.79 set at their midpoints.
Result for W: 0.12 mag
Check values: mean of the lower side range 11.4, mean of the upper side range 11.7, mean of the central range 10.3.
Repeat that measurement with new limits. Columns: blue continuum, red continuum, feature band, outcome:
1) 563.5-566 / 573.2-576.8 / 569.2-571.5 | 0.13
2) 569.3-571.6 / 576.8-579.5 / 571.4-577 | -0.13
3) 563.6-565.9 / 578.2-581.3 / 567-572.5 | 0.01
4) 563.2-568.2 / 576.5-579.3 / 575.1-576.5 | -0.11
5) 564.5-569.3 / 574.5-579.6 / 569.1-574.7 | 0.03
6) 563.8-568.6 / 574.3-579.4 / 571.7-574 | 0.01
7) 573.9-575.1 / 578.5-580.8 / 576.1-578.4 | 0.11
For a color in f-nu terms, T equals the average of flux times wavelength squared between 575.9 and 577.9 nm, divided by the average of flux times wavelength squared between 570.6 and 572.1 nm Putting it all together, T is 1.08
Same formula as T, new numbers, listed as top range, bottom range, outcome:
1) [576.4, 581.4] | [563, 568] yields 1.04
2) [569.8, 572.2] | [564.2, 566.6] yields 0.93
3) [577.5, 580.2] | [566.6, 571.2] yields 1.05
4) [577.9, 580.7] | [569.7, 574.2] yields 1.08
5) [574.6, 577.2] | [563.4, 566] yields 1.10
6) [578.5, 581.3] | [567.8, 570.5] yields 1.08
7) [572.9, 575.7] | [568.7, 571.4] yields 1.11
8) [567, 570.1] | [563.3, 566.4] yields 1.06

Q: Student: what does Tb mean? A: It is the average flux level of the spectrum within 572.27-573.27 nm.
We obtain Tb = 11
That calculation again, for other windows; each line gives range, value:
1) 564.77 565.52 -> 11.1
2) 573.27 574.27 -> 10.8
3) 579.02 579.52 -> 11.2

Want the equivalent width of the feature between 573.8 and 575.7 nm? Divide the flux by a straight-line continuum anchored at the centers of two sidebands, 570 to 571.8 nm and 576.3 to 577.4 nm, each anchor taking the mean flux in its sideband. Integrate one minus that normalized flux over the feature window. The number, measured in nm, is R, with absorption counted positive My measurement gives -0.29 nm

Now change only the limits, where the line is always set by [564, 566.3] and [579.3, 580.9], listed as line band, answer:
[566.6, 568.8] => -0.06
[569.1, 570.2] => 0.01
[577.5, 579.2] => 0.10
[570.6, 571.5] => 0.15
